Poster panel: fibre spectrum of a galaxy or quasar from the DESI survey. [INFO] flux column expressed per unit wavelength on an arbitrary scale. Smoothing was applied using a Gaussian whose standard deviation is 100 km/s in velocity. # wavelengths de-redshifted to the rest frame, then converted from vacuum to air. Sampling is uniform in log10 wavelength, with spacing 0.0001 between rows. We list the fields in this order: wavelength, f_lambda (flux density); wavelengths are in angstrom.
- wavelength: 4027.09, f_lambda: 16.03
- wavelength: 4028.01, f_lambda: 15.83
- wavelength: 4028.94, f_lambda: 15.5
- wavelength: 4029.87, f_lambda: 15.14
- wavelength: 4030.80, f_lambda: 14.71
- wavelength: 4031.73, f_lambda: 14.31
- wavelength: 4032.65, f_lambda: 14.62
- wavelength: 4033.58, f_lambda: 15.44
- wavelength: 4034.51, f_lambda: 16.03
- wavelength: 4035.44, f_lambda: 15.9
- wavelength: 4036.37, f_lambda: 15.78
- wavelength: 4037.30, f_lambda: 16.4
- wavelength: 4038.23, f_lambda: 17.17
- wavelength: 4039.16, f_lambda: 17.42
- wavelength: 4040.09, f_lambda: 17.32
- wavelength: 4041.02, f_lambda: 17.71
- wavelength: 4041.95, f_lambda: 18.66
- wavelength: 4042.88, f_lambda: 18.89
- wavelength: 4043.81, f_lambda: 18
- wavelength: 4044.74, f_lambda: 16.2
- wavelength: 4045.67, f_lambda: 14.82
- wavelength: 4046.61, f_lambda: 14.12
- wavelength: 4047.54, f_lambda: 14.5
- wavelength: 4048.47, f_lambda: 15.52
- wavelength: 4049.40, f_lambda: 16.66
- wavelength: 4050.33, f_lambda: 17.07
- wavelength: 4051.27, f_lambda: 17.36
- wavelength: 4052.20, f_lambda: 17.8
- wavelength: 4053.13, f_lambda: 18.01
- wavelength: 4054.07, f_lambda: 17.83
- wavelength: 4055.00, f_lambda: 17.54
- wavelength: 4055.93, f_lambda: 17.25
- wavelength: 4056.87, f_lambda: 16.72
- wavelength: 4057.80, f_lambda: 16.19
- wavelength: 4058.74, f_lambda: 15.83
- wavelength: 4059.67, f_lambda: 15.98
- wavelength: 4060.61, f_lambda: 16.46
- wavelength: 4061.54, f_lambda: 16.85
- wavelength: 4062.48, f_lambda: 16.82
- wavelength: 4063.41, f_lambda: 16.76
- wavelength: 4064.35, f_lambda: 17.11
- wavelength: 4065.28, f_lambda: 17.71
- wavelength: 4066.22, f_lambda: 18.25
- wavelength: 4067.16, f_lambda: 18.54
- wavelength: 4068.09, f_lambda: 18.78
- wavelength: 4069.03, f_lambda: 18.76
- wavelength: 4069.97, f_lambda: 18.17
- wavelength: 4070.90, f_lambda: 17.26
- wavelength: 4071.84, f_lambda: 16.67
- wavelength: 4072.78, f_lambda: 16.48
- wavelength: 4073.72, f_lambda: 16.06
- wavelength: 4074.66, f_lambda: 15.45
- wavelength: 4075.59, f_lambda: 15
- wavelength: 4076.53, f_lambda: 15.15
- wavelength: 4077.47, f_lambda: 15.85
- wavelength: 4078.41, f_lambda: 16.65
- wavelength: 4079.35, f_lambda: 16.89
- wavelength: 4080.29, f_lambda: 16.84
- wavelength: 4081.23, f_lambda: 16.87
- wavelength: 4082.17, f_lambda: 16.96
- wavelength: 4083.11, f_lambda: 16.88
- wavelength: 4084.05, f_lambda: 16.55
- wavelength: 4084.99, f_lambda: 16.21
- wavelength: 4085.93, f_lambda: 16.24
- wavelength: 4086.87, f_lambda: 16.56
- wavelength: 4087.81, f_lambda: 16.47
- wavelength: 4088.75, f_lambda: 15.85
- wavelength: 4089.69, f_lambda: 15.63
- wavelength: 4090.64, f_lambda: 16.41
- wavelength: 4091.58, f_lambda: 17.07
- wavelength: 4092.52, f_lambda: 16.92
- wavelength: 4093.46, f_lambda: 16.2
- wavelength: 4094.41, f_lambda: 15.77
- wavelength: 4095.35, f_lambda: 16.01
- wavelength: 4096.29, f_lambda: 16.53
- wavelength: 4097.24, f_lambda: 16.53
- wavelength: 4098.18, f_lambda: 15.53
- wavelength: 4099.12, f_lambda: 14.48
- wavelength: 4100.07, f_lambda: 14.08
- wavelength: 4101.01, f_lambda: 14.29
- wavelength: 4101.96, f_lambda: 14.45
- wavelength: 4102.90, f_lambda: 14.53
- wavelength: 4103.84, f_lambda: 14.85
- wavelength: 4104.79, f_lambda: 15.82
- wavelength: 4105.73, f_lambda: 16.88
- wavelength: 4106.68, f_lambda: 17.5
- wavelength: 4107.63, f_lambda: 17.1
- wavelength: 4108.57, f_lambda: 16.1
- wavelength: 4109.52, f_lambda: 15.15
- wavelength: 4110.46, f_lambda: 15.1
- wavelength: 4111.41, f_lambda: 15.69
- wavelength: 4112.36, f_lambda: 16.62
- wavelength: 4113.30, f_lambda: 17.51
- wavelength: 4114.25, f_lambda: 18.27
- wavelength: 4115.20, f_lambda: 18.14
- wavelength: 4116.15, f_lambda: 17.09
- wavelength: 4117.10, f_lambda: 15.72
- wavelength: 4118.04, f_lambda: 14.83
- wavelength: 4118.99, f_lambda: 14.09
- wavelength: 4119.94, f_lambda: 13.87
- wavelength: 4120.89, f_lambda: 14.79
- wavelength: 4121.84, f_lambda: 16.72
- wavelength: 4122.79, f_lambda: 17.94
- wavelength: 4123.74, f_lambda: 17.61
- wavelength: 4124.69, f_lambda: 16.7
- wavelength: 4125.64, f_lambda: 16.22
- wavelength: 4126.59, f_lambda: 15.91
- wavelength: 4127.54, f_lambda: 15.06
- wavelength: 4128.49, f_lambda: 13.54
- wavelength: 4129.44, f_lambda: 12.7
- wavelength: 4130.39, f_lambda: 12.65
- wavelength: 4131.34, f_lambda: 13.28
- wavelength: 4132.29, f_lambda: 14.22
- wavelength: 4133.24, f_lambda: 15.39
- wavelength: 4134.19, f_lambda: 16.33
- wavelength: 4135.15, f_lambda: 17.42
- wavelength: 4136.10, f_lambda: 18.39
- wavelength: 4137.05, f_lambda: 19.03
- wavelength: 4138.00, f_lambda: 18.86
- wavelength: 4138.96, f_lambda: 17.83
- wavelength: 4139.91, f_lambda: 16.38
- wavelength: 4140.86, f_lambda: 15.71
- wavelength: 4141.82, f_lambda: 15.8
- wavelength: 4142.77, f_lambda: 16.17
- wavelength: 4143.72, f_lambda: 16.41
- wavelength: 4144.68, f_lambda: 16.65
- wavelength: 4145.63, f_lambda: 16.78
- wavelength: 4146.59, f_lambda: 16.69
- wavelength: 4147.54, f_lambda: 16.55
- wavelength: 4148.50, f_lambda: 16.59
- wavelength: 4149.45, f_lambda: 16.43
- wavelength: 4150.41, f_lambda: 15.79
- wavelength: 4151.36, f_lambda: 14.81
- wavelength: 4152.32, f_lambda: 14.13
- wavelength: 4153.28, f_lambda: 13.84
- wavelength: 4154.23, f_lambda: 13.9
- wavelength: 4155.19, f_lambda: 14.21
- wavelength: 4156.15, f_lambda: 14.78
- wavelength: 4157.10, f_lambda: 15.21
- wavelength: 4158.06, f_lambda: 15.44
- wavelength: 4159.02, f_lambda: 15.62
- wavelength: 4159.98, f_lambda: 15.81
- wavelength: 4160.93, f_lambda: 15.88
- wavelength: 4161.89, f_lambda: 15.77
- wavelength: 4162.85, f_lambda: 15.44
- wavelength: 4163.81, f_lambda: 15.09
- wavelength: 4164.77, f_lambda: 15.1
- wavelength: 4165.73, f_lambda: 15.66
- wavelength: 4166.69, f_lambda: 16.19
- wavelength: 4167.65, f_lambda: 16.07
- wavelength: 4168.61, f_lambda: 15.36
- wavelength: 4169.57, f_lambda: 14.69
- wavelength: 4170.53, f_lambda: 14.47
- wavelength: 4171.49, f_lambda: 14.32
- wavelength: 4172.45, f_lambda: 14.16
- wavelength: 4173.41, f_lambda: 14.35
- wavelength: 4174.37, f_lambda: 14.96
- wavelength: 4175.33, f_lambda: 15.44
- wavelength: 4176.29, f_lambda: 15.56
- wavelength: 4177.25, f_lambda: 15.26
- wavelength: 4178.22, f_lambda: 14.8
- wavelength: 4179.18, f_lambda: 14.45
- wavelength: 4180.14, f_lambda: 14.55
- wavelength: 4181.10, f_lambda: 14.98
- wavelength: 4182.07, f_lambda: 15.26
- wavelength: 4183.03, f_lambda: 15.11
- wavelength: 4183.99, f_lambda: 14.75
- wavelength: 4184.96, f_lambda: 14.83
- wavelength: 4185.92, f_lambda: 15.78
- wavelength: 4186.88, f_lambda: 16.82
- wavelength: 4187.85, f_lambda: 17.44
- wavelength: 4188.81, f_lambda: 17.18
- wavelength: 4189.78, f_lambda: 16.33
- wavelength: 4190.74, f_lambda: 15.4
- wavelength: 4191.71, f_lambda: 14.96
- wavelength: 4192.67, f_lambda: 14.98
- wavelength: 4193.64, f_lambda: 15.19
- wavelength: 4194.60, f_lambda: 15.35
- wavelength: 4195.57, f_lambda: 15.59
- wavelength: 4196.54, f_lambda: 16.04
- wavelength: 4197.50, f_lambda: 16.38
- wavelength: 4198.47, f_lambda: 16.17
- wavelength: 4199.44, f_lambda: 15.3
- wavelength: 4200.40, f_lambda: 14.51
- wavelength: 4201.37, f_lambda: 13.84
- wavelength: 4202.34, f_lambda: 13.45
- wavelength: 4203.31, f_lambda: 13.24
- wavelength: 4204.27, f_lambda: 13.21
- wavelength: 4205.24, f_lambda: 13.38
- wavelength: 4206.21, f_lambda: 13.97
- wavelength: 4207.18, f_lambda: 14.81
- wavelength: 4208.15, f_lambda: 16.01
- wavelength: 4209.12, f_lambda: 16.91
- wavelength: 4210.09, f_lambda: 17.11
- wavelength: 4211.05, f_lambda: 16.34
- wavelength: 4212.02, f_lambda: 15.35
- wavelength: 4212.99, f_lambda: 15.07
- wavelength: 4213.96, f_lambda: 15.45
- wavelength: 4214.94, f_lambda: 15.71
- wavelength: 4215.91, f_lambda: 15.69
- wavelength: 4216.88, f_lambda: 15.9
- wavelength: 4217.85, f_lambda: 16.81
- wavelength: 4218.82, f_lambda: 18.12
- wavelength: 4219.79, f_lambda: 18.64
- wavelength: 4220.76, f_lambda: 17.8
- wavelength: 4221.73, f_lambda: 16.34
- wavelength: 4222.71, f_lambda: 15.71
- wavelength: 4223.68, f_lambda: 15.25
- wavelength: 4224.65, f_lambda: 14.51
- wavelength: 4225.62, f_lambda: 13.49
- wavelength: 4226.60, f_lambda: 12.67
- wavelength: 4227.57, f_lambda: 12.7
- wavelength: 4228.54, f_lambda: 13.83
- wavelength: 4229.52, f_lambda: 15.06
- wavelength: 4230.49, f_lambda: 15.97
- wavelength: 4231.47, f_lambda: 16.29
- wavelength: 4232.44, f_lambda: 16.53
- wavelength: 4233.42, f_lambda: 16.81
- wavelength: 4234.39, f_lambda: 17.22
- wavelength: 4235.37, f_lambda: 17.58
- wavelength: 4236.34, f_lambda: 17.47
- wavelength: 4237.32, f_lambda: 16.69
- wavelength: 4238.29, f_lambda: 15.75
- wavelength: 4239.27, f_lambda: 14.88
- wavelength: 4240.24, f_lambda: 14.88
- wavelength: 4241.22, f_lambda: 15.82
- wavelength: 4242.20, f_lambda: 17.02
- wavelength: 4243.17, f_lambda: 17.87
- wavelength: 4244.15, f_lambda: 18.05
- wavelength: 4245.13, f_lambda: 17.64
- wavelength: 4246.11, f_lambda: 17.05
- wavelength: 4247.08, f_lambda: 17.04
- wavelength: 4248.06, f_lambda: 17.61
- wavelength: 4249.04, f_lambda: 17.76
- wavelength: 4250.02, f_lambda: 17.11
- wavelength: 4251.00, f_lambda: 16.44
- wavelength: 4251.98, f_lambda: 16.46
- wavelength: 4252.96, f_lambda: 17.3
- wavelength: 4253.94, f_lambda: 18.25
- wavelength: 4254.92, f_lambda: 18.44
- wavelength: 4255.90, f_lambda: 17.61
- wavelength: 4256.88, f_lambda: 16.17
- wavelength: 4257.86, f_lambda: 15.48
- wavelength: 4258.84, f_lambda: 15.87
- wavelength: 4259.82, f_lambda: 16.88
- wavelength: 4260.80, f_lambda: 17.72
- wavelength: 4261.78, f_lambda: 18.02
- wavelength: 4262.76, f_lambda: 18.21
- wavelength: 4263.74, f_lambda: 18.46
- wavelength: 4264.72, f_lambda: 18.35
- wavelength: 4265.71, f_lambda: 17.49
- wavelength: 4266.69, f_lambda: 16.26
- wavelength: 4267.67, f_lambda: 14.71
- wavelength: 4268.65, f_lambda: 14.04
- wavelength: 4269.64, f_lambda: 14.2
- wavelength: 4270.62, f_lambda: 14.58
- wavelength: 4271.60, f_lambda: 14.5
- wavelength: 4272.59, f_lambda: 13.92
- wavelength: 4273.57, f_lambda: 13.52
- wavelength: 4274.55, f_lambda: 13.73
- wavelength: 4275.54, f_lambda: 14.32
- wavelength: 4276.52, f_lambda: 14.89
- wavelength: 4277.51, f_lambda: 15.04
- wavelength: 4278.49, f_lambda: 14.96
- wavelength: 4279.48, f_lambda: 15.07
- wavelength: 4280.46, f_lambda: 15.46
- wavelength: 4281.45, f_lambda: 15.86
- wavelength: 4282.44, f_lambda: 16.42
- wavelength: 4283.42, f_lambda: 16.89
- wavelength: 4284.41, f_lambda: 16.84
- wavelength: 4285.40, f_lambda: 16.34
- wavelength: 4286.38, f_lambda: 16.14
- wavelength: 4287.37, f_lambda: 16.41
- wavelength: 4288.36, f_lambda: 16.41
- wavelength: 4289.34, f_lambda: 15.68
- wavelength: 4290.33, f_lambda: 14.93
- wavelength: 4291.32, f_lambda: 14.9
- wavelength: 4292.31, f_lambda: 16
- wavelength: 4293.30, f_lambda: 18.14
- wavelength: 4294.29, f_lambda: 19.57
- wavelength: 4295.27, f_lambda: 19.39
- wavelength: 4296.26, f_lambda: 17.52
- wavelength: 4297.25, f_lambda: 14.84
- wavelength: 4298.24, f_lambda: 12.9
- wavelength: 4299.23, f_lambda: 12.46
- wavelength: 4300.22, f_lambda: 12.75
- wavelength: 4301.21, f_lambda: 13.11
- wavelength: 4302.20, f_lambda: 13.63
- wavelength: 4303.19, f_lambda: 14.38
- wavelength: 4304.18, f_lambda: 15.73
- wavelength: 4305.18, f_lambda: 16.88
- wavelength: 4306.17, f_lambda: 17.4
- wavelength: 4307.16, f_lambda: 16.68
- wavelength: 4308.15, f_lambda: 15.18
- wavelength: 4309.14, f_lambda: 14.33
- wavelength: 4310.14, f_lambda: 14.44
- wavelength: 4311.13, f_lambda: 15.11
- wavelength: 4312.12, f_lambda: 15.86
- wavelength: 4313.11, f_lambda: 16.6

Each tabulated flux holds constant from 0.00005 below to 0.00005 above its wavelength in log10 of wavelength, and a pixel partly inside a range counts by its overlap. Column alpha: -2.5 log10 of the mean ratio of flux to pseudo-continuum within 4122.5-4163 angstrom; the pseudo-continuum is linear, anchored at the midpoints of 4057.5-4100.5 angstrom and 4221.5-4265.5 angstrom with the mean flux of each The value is 0.048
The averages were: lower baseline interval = 16.5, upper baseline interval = 16.5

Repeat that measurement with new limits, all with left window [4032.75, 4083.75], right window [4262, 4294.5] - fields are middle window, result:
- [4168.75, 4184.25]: 0.099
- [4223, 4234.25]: 0.078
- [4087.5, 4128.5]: 0.040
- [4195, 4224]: 0.035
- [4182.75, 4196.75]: 0.033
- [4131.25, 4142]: -0.016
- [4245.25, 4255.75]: -0.093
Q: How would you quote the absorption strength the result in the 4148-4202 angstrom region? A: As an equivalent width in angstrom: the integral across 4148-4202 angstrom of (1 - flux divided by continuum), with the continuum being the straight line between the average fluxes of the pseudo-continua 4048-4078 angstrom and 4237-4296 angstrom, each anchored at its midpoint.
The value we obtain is 4.3 angstrom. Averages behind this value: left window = 16.9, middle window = 15.3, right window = 16.4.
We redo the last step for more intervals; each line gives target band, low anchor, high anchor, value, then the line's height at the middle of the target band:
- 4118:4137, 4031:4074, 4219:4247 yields 1.19 angstrom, 16.5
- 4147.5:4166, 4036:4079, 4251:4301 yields 1.35 angstrom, 16.5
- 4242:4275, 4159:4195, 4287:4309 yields -2.18 angstrom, 15.6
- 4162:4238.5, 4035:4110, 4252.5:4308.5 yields 3.25 angstrom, 16.1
